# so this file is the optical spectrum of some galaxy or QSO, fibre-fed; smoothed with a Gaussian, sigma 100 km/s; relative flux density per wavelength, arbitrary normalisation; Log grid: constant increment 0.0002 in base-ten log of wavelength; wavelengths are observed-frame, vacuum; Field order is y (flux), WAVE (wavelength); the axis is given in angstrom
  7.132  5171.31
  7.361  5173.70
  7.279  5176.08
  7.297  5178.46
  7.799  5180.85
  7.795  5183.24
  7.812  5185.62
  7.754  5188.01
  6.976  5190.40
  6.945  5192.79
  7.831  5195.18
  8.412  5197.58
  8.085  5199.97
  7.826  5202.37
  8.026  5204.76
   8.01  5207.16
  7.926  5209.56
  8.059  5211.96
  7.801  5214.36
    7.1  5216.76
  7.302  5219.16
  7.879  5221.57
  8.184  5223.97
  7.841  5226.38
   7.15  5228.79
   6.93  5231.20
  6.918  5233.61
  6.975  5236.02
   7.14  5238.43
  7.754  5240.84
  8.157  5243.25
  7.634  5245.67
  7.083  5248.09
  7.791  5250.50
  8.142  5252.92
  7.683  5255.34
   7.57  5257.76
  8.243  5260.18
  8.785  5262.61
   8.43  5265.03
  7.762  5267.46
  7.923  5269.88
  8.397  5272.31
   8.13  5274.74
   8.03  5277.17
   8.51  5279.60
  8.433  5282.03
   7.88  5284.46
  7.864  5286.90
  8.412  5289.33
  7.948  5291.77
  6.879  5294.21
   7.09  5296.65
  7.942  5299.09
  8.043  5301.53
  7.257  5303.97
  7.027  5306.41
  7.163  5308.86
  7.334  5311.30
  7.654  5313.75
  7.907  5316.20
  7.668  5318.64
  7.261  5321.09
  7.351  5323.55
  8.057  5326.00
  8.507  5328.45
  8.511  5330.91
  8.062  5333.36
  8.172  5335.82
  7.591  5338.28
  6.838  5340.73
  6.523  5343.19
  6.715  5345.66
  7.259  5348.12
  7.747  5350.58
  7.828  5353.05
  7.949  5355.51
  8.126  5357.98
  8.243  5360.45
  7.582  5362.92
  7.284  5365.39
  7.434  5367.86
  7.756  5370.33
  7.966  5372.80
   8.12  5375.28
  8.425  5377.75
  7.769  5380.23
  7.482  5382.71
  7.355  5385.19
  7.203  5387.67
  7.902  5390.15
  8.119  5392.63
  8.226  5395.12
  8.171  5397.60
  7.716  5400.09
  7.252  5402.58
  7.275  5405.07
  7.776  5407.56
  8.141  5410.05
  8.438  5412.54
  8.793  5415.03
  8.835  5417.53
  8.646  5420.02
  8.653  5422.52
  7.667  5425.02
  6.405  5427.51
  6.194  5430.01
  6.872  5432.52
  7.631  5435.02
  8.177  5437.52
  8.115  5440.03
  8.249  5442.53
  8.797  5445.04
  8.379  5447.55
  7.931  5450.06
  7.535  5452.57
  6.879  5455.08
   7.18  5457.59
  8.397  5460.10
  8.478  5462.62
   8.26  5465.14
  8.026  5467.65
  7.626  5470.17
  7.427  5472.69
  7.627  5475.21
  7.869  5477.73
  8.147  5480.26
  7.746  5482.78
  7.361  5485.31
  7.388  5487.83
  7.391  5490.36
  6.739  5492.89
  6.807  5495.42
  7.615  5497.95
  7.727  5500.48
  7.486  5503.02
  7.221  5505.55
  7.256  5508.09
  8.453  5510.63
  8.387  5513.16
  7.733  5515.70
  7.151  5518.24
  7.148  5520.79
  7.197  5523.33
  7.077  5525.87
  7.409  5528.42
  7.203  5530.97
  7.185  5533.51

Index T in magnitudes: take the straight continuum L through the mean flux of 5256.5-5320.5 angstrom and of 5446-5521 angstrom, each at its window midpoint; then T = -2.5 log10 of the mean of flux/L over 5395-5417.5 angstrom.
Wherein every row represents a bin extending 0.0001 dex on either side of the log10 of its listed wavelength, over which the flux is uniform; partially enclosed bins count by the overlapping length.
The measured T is -0.04 mag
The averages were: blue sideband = 7.85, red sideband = 7.66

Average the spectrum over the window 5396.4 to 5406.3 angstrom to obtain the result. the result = 7.6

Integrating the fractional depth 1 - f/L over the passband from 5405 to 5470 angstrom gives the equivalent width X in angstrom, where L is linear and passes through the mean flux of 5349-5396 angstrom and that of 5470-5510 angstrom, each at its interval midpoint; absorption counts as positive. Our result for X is -2.5 angstrom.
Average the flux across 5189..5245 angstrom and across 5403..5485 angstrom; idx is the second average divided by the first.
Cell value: 1.0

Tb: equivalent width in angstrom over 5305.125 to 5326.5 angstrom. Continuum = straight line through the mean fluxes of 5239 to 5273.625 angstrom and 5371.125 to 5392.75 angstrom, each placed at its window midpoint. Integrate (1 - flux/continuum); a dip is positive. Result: 1.1 angstrom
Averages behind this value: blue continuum 7.94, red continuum 7.8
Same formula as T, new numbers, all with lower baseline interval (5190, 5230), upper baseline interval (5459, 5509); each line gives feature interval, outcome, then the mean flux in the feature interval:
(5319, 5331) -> -0.02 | 7.86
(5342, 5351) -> 0.10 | 7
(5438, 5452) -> -0.08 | 8.25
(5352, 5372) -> -0.01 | 7.78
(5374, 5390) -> -0.01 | 7.74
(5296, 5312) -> 0.04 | 7.42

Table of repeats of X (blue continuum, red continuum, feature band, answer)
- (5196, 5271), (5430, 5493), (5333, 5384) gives 0.7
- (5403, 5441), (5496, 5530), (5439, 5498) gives -0.6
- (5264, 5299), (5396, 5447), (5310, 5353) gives 1.9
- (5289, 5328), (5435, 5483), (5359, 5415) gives -0.5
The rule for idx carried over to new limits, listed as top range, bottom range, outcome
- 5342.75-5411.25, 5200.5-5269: 1.00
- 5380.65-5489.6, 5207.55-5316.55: 1.01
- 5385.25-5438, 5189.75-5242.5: 1.03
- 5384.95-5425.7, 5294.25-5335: 1.05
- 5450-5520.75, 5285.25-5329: 1.00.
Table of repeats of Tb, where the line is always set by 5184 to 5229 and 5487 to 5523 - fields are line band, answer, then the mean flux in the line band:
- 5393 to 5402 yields -0.51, 7.98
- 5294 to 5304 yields 0.18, 7.52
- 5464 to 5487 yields -0.90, 7.78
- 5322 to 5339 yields -0.91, 8.03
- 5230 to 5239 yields 0.86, 6.98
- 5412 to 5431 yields -1.06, 7.96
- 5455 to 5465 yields -0.52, 7.89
